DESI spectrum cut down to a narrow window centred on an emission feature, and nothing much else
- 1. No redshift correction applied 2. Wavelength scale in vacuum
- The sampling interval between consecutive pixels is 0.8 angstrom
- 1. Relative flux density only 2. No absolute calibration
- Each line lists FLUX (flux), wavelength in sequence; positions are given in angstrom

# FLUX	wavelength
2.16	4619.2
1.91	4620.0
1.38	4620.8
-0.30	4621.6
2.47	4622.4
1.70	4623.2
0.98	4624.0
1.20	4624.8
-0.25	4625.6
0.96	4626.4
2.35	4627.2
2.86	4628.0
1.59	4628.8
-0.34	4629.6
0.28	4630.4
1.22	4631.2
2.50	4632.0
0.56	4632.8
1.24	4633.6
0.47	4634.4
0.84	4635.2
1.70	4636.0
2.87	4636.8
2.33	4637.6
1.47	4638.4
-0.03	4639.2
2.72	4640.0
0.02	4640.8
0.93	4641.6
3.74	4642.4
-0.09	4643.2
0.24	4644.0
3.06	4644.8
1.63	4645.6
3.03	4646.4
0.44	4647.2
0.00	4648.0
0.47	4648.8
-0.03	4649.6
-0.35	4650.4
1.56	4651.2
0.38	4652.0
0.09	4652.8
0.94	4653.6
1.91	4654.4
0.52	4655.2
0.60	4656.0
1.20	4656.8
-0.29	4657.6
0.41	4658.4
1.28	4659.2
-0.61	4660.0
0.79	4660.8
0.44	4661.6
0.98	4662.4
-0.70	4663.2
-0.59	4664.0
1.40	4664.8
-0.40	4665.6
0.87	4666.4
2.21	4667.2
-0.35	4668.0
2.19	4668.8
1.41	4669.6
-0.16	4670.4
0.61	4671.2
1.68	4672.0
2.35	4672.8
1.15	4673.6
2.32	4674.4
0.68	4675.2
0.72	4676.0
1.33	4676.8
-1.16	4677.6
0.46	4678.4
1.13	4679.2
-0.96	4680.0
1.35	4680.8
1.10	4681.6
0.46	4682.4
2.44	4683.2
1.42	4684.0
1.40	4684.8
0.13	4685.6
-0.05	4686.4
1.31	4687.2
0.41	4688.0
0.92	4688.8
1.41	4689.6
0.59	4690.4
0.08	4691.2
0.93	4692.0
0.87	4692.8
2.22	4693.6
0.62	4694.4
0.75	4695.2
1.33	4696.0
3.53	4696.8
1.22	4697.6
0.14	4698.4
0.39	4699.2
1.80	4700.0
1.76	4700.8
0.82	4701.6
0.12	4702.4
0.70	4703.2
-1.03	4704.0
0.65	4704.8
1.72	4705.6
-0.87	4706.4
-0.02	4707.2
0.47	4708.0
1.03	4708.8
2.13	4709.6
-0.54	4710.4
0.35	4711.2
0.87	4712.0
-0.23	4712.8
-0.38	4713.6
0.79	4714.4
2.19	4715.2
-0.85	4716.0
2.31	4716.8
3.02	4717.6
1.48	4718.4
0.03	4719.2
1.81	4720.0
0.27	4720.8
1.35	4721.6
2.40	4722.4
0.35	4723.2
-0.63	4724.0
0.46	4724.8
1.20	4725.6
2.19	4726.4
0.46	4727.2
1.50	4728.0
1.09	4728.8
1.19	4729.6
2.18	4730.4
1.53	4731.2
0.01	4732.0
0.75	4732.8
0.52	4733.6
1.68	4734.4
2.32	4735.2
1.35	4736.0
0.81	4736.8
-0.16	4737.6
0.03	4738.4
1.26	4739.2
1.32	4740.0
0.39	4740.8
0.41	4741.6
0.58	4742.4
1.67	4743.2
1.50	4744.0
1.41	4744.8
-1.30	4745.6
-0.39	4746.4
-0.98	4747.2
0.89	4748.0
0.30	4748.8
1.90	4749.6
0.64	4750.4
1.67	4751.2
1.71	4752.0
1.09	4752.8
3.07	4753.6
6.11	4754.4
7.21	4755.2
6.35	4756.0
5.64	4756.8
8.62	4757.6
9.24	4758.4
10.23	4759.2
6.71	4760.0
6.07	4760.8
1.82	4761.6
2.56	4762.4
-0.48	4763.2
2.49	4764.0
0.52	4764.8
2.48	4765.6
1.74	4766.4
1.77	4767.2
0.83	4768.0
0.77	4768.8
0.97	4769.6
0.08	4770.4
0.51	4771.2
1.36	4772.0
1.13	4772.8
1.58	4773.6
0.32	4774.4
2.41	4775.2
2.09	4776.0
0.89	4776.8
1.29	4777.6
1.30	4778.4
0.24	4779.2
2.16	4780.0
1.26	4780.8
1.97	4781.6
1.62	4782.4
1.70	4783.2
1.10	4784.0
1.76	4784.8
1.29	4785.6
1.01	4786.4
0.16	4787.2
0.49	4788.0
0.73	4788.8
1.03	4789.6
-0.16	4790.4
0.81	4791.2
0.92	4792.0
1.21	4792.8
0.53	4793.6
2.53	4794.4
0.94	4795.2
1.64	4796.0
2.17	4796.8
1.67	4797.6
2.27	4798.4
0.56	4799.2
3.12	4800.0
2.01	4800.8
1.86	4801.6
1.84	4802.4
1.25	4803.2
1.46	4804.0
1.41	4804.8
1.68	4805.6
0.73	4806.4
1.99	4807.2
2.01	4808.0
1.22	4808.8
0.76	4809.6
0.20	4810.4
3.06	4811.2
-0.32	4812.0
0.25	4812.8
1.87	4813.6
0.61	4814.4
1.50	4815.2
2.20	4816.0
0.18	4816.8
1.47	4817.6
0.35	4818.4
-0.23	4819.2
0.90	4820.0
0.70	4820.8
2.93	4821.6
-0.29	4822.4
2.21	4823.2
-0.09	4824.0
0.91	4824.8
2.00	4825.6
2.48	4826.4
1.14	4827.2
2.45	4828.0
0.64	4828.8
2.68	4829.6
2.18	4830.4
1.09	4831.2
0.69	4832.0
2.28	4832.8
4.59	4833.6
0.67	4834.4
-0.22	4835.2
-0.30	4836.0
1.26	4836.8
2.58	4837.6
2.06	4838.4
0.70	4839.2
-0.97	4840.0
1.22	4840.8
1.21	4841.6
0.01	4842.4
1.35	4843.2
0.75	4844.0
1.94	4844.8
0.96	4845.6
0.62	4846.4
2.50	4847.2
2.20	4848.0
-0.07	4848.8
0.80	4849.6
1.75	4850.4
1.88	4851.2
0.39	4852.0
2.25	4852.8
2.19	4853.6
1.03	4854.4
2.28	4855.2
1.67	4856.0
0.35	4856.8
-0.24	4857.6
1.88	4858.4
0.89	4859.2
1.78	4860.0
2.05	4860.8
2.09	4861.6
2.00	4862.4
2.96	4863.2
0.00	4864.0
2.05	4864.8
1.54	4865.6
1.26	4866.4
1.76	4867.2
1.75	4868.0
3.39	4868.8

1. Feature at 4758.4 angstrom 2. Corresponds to [O II] 3727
